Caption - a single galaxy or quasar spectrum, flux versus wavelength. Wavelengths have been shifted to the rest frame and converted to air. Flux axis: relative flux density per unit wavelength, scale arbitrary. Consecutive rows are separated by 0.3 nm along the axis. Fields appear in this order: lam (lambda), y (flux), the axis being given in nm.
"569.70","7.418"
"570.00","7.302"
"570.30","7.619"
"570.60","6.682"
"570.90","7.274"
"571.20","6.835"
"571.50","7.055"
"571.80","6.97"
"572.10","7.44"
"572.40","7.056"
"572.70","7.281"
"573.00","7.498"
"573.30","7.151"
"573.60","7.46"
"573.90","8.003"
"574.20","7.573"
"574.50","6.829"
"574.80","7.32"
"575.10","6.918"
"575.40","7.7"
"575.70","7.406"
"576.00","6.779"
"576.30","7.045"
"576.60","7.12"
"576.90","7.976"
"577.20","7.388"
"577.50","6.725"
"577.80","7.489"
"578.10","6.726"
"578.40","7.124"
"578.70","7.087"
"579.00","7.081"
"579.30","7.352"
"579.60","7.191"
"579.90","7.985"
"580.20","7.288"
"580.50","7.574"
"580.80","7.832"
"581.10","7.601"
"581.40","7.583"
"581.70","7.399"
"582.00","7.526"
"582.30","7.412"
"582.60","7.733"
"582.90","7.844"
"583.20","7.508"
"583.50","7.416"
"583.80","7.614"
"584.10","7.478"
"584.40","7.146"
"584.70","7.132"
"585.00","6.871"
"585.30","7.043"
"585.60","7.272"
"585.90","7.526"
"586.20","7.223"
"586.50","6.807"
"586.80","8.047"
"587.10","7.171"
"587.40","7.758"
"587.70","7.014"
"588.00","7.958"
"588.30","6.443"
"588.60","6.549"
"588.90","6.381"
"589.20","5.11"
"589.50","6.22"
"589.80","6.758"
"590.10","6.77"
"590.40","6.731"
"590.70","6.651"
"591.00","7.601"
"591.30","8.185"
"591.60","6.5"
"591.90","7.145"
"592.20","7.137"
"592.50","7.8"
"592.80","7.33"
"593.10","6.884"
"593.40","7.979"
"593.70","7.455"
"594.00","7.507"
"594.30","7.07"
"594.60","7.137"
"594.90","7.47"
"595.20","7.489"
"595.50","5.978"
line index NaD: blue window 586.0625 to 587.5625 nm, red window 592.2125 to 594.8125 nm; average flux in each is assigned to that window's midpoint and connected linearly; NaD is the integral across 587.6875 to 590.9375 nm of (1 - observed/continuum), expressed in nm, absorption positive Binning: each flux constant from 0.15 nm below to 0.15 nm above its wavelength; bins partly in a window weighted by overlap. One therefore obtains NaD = 0.35 nm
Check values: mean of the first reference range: 7.4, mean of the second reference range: 7.38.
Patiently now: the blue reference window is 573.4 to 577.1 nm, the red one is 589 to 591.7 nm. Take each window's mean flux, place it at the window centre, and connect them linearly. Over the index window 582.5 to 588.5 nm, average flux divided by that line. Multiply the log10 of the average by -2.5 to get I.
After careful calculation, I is -0.064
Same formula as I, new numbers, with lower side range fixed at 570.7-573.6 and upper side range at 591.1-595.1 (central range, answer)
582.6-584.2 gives -0.05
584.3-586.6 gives 0.02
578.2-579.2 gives 0.02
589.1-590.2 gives 0.17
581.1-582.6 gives -0.04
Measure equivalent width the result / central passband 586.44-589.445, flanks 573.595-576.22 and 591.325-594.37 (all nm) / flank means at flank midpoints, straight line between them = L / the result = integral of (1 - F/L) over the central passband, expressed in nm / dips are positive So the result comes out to 0.17 nm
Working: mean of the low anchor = 7.32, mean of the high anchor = 7.32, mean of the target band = 6.91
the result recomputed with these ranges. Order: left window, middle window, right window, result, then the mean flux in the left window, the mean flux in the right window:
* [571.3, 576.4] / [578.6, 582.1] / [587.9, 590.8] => -0.26 nm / 7.26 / 6.53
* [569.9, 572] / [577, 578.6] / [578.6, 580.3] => 0.04 nm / 7.11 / 7.34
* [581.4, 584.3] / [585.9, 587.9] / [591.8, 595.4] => 0.03 nm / 7.54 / 7.35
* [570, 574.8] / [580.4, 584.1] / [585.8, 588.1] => -0.11 nm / 7.25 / 7.42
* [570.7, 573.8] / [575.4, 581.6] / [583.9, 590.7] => -0.19 nm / 7.21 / 6.97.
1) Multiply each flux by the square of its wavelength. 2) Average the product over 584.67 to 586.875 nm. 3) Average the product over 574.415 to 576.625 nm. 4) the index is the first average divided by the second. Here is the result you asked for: 1.0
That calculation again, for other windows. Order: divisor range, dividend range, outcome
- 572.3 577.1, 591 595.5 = 1.07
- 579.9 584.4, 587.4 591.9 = 0.93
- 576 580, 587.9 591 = 0.95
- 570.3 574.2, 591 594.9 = 1.09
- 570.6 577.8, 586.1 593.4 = 1.02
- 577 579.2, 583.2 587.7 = 1.05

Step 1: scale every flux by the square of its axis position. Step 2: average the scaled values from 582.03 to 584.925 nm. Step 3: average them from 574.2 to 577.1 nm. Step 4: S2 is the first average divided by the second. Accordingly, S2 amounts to 1.06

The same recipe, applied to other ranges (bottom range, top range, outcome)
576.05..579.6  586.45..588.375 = 1.06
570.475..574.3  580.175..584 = 1.08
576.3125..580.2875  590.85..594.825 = 1.07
